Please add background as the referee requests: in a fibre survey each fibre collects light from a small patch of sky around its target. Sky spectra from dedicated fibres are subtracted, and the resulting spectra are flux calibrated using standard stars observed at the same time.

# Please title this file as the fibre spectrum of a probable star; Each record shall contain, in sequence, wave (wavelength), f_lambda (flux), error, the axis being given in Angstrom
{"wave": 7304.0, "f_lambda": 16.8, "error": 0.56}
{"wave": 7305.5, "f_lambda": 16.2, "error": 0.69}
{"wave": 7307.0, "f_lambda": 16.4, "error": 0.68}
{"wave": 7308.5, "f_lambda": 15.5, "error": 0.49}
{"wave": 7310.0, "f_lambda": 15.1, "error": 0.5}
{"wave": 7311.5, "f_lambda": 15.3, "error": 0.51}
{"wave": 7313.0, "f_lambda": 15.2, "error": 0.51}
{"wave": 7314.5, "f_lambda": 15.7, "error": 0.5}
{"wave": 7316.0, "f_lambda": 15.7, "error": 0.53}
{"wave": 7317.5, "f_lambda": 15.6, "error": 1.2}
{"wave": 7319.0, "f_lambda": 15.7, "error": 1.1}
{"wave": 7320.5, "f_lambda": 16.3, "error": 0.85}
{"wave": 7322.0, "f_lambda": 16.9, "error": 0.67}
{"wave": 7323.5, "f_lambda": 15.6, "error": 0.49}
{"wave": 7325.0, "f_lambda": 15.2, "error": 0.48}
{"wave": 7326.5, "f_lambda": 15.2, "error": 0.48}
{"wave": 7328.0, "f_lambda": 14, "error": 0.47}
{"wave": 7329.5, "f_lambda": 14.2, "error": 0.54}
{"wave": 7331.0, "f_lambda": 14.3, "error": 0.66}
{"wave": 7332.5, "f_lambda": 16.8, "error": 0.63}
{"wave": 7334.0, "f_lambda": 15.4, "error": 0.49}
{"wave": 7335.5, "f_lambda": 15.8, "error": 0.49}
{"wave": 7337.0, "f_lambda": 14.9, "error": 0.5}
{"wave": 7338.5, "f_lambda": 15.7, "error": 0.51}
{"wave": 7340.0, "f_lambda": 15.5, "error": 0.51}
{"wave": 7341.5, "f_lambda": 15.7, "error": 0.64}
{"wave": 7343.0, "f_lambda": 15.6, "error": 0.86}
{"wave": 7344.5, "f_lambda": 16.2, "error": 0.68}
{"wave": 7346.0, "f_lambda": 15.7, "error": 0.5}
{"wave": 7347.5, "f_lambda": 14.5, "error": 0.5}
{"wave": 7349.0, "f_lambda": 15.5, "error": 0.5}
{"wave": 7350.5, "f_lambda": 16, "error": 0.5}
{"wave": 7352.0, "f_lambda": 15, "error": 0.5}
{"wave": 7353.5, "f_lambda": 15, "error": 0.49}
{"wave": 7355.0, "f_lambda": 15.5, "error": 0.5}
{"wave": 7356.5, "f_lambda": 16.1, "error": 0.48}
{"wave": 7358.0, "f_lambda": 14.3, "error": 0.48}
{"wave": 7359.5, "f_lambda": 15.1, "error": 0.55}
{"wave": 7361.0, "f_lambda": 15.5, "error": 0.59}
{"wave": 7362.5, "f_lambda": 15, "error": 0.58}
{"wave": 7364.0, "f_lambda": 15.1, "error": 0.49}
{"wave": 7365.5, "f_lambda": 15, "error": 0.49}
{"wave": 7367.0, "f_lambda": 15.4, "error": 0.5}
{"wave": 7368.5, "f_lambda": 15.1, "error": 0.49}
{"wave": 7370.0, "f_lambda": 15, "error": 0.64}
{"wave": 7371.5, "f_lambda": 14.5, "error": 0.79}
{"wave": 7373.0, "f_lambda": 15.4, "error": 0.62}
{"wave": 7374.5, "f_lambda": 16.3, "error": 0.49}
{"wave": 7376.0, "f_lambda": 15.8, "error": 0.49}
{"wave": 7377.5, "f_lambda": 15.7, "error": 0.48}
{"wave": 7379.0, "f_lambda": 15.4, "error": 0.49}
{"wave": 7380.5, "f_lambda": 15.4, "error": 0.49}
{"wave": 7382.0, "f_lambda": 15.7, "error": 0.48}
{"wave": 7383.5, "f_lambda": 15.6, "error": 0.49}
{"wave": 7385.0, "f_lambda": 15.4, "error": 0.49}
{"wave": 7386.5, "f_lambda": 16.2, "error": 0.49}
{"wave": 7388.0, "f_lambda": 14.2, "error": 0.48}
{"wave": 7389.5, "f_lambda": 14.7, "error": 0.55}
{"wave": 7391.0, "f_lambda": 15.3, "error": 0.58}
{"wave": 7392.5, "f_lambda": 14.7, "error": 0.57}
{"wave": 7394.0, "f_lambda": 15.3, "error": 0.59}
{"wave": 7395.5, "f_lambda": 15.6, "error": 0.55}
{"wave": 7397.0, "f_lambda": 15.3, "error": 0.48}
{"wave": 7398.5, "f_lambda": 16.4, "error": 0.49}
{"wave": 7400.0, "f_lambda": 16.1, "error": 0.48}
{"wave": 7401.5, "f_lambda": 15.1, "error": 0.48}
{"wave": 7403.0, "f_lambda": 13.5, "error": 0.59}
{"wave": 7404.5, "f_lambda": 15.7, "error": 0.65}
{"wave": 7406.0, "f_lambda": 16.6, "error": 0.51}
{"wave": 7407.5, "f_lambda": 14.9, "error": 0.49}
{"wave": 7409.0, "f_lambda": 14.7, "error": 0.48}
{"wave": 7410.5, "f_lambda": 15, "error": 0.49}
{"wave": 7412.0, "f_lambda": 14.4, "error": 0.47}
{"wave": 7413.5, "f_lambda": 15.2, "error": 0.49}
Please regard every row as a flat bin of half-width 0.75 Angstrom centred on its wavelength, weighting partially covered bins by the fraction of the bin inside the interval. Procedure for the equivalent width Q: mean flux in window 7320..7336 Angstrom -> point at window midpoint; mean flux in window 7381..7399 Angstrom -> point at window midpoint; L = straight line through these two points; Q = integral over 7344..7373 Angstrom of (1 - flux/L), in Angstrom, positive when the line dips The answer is 0.3 Angstrom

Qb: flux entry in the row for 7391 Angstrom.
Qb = 15.3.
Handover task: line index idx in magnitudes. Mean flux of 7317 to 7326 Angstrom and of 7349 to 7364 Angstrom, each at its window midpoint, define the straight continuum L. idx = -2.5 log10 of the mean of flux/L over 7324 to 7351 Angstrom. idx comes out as 0.02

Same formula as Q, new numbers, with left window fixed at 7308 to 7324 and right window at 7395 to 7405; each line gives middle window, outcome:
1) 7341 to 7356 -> 0.1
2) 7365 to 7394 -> 0.3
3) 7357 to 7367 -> 0.3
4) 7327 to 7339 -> 0.4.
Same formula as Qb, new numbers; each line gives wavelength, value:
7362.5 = 15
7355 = 15.5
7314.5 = 15.7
